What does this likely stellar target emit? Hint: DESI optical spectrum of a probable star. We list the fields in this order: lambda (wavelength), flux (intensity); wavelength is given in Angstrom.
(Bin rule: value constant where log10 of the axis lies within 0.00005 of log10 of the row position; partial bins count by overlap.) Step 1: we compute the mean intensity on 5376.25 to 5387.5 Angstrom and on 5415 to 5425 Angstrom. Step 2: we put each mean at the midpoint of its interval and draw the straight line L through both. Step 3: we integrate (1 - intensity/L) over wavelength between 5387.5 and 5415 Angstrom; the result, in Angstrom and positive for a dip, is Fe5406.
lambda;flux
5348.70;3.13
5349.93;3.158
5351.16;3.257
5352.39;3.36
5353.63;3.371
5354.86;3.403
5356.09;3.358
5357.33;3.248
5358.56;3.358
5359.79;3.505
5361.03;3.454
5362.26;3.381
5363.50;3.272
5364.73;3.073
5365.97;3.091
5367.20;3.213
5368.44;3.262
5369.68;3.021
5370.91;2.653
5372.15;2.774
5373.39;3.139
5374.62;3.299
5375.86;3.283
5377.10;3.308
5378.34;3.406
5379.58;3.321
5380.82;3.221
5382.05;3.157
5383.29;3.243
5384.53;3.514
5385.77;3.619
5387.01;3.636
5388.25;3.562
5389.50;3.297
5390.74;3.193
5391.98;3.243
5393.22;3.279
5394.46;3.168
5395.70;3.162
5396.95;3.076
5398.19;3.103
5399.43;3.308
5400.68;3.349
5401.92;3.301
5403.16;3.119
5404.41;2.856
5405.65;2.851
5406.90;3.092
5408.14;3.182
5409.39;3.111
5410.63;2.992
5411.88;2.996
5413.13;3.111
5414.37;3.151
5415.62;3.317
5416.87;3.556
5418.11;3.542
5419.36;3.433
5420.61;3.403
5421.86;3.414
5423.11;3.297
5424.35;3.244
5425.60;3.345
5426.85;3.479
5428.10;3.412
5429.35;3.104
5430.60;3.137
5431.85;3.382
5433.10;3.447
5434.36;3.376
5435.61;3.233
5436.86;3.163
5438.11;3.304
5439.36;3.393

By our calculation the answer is 1.8 Angstrom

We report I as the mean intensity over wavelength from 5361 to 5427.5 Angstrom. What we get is 3.24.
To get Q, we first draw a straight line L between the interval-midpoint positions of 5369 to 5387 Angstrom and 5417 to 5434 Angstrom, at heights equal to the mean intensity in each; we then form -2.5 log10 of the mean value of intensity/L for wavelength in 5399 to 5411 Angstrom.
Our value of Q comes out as 0.06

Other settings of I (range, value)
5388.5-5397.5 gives 3.22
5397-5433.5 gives 3.24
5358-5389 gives 3.27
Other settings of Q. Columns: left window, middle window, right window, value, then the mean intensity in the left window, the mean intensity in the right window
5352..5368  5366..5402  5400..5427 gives 0.01 mag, 3.31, 3.23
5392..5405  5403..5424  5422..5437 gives 0.01 mag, 3.18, 3.31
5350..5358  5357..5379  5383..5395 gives 0.05 mag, 3.32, 3.38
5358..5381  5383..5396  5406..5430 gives -0.04 mag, 3.21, 3.27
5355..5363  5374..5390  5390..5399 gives -0.04 mag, 3.38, 3.18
